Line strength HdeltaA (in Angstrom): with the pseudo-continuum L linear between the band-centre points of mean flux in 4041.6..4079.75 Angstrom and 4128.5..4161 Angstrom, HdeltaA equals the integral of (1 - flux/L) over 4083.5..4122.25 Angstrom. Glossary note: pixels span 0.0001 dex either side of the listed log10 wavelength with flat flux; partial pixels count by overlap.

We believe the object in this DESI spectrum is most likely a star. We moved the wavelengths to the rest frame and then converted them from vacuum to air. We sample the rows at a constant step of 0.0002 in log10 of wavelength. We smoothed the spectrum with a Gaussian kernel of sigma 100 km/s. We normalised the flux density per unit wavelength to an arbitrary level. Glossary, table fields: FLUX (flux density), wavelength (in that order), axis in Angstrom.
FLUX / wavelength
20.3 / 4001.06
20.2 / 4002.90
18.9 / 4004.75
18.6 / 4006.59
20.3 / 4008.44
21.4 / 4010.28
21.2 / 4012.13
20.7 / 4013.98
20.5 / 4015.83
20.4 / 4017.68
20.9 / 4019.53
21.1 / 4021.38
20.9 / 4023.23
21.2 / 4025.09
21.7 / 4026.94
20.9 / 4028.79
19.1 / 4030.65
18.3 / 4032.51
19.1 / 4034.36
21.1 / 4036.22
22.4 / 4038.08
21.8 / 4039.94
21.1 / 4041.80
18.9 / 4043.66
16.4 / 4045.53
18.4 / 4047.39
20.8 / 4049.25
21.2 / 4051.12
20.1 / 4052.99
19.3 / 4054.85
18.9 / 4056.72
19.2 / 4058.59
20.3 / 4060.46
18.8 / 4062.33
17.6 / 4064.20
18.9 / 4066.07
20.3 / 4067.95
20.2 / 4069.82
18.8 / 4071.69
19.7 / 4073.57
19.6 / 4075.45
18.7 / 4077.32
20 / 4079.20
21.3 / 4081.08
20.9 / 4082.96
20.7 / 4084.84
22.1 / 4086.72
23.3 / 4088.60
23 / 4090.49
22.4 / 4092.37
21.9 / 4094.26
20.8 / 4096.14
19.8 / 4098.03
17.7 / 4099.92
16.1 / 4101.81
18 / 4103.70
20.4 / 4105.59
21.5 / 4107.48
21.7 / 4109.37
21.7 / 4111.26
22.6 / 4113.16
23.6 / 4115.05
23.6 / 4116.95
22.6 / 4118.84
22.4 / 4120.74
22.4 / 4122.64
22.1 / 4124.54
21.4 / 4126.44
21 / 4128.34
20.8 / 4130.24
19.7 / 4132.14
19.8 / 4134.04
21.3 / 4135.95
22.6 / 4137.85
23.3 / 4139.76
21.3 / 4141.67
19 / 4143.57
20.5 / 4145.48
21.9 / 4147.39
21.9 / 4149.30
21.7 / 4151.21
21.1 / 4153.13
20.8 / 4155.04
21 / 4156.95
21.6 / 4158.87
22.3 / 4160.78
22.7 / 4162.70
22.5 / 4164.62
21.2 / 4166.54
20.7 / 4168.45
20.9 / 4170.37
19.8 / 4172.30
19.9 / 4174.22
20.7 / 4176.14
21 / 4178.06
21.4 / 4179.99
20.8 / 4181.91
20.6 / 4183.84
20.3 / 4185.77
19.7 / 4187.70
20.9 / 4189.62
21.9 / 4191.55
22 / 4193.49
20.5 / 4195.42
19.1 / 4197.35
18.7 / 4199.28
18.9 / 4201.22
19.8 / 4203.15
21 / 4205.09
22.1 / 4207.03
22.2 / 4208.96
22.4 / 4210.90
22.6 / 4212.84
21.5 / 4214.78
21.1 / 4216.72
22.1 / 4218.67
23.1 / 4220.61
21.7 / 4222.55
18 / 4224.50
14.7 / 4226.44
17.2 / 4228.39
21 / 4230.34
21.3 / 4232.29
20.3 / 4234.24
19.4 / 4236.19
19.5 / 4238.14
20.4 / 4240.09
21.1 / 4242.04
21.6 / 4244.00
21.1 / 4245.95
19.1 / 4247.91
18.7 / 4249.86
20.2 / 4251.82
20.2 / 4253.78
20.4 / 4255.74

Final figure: -2.0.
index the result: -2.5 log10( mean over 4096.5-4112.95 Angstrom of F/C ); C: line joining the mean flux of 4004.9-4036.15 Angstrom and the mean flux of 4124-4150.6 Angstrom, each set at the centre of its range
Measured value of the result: 0.06 mag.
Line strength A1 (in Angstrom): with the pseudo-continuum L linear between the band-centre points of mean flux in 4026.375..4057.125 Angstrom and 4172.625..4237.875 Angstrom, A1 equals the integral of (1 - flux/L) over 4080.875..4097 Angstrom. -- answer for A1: -1.4 Angstrom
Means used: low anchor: 20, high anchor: 20.5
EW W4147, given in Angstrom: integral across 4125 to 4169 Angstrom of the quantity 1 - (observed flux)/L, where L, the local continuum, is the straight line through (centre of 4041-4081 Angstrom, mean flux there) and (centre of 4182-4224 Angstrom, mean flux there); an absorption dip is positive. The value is -2.0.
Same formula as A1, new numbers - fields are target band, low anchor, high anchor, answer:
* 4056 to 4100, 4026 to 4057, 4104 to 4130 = 1.44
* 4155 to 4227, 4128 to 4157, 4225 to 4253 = -1.75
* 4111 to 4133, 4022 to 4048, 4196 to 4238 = -1.92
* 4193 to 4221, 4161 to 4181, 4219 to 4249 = -0.83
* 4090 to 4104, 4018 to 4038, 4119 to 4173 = 0.71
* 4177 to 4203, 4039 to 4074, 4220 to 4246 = -0.76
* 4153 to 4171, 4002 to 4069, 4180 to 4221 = -0.64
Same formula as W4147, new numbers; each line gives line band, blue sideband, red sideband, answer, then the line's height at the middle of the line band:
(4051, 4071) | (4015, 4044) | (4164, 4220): 1.2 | 20.7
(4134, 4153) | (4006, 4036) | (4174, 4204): -0.9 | 20.4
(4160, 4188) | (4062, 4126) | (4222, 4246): -1.1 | 20.2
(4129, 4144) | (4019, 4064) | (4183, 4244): -0.6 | 20.3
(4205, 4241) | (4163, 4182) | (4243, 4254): -0.3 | 20.4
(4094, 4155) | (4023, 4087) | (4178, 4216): -2.2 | 20.4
